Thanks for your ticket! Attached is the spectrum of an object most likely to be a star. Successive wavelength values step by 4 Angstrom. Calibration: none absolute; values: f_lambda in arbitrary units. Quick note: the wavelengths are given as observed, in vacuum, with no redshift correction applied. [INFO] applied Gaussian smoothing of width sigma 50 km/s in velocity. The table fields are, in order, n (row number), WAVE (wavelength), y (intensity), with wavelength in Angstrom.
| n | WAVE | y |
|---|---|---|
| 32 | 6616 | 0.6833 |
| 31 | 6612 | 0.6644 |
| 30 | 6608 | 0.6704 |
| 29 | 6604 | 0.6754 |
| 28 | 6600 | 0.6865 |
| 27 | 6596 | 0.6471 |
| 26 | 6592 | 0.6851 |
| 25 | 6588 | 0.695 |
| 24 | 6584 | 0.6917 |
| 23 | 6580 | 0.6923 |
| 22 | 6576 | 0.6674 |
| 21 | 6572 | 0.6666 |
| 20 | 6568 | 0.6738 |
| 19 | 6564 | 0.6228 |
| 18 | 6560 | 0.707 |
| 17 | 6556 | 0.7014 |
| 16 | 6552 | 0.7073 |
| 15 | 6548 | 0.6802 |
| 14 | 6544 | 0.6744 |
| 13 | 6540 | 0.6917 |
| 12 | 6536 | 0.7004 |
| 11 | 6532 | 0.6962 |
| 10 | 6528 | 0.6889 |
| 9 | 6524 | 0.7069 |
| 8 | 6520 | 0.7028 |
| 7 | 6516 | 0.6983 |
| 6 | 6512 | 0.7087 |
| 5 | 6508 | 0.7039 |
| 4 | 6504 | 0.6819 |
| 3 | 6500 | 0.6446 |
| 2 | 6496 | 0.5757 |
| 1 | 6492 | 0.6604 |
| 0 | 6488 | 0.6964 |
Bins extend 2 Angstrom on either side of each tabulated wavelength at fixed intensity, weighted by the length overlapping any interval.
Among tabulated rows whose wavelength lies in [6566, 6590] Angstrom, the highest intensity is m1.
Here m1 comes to 0.695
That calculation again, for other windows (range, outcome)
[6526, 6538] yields 0.7004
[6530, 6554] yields 0.7073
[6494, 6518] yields 0.7087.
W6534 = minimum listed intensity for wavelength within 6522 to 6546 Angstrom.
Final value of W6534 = 0.6744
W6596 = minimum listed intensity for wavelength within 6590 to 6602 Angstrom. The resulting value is 0.6471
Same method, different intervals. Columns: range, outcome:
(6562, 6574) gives 0.6228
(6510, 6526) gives 0.6983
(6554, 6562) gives 0.7014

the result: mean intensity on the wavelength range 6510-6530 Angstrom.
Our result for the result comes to 0.701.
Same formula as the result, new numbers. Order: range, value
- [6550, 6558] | 0.704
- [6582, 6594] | 0.691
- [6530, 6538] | 0.698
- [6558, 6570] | 0.668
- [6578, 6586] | 0.692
